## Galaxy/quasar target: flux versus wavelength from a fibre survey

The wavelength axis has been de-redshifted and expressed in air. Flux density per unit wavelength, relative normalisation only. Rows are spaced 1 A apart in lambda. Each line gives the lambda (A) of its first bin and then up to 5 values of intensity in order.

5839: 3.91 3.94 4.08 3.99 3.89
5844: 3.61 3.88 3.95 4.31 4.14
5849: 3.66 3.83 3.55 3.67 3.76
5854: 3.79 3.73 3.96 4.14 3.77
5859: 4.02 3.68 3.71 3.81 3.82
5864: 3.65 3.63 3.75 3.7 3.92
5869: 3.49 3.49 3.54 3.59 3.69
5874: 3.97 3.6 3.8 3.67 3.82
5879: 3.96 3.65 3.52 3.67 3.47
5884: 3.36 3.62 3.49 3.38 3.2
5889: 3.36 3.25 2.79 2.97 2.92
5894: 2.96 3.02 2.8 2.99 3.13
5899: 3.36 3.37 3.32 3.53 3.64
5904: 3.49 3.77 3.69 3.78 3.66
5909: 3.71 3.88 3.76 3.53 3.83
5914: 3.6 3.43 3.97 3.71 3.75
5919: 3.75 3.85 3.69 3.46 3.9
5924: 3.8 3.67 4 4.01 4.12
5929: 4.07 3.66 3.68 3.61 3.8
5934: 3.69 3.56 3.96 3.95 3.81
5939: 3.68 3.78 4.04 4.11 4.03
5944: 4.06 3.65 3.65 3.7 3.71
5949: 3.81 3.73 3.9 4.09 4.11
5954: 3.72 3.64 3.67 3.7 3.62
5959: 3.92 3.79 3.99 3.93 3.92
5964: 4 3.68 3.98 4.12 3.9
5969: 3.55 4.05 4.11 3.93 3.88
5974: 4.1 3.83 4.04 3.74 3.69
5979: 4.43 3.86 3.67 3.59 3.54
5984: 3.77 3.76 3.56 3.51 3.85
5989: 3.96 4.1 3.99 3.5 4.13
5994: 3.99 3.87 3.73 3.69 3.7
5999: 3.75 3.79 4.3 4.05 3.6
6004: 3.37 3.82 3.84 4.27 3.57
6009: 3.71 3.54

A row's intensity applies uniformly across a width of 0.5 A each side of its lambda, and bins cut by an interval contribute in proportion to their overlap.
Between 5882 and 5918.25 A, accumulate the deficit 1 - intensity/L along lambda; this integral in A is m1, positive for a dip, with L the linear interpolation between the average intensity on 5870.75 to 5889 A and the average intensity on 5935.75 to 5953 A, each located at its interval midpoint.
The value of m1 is 2.54 A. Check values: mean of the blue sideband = 3.61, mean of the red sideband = 3.87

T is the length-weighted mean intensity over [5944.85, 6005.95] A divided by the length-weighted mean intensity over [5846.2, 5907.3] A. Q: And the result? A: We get 1.07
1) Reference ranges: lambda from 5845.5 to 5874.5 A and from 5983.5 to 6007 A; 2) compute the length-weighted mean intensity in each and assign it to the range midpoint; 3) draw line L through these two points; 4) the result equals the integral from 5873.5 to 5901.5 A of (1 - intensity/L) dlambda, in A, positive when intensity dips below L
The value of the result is 3.09 A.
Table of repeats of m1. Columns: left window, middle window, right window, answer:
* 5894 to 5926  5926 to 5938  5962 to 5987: -0.54 A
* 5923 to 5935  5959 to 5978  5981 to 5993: -0.70 A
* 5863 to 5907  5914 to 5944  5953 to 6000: -1.35 A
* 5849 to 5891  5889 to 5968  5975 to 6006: 1.09 A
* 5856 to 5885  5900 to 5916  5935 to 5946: 0.67 A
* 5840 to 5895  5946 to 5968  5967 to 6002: -0.19 A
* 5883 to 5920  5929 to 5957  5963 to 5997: -1.12 A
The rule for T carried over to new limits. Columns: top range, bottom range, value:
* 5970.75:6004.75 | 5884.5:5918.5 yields 1.12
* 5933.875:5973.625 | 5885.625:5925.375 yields 1.11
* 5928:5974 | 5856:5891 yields 1.06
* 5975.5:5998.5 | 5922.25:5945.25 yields 0.99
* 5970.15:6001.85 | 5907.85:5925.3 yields 1.04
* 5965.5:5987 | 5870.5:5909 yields 1.12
